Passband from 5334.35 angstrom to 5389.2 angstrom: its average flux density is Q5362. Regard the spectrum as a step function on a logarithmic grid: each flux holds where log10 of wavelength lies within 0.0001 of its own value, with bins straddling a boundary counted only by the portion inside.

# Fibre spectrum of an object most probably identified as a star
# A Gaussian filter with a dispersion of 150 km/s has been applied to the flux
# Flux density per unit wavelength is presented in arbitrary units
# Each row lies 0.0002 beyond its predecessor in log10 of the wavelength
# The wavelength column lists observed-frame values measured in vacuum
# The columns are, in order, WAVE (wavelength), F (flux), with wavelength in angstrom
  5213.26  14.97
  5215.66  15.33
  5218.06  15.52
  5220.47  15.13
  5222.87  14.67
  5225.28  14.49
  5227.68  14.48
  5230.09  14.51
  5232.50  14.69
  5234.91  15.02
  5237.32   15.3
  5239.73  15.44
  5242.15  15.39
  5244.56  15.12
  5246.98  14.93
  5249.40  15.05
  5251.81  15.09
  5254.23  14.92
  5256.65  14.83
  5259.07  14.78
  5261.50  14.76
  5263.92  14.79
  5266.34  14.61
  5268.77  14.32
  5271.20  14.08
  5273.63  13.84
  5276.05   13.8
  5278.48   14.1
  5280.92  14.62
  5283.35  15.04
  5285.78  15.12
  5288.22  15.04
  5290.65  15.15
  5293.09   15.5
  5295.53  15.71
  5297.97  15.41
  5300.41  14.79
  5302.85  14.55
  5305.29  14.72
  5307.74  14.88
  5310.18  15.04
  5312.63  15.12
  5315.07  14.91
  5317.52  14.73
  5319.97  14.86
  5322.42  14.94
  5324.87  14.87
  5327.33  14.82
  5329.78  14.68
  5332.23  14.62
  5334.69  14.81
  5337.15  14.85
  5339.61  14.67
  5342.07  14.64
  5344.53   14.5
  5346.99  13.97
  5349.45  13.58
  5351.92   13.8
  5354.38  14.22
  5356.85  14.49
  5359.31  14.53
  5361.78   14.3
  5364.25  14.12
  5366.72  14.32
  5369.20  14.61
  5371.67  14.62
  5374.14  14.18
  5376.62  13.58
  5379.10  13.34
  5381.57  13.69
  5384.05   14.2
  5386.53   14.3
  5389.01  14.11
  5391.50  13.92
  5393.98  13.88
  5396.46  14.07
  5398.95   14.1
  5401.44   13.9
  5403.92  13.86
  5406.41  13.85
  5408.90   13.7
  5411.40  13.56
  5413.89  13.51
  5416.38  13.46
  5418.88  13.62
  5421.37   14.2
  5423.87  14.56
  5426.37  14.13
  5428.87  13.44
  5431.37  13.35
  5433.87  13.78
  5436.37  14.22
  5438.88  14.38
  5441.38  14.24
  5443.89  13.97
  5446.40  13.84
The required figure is 14.2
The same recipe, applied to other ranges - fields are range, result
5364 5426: 14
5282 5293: 15.1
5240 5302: 14.8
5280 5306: 15.1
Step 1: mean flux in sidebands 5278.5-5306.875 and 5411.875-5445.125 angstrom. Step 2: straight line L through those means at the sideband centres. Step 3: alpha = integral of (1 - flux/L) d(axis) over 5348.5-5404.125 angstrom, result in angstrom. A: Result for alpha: 1.0 angstrom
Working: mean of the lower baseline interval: 15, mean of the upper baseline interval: 13.9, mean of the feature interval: 14.1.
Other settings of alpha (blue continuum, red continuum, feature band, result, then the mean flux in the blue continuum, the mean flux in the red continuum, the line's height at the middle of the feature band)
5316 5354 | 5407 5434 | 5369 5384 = 0.2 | 14.5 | 13.8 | 14.2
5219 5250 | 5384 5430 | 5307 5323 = -0.5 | 14.9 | 13.9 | 14.5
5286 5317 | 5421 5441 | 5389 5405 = 0.4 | 15.1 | 14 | 14.3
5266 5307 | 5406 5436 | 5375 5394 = 0.2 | 14.7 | 13.8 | 14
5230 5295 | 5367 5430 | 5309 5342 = -1.0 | 14.8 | 13.9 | 14.4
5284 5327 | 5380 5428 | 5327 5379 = 0.5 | 15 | 13.9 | 14.5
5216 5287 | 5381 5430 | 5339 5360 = 0.0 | 14.8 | 13.9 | 14.2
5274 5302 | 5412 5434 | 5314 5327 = -0.2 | 14.9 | 13.8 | 14.6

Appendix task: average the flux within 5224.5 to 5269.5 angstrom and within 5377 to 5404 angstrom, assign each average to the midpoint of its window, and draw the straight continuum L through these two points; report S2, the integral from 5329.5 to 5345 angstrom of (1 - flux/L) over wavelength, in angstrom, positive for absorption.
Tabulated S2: -0.4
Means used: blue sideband 14.9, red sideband 13.9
